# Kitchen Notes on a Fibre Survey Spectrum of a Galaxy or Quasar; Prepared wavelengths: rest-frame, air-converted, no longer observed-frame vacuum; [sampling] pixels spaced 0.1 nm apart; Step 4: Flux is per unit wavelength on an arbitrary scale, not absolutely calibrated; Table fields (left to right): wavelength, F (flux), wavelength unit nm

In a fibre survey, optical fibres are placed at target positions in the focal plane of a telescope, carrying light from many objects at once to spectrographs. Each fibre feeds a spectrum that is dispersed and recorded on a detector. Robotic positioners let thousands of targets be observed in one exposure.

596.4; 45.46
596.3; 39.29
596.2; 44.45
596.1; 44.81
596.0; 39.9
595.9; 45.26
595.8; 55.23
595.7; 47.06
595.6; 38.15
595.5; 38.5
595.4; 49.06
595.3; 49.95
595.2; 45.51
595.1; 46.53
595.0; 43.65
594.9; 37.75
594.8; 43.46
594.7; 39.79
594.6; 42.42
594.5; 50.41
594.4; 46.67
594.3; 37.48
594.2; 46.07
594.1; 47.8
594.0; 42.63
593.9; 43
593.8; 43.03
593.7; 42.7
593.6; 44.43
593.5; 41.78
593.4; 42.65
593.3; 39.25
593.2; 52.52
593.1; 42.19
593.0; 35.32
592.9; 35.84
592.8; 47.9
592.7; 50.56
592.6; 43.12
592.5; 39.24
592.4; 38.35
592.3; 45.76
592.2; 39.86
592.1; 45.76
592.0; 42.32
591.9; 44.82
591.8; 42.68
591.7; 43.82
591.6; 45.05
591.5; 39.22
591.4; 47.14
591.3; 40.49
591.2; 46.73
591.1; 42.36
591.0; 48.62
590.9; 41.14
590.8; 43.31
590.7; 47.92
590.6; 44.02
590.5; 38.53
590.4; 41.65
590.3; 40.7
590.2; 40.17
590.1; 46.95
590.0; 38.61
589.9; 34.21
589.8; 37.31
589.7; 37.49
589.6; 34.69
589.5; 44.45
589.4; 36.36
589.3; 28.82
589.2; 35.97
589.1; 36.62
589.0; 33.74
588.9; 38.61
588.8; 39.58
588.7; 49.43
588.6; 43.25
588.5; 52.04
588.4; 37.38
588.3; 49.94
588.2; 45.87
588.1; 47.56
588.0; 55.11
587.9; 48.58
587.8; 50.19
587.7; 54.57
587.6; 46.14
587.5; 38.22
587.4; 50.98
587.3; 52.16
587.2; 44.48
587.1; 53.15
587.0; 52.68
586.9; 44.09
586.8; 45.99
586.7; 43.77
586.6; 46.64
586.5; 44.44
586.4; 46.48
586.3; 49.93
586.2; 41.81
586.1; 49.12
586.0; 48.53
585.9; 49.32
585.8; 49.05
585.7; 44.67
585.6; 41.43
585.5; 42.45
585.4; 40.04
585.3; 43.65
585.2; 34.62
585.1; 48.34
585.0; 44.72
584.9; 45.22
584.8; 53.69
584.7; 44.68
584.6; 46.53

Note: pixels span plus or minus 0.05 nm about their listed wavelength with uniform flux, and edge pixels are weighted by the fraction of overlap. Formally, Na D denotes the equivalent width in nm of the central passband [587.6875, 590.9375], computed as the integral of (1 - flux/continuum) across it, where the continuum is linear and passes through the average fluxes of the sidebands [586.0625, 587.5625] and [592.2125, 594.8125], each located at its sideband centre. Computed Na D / 0.24 nm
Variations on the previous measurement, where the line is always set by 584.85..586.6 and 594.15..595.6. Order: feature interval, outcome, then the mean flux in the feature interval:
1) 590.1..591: 0.03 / 42.8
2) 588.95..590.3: 0.21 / 37.5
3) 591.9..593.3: 0.04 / 42.9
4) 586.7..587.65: -0.05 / 47.3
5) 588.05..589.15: 0.04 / 43.1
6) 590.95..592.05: 0.01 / 43.9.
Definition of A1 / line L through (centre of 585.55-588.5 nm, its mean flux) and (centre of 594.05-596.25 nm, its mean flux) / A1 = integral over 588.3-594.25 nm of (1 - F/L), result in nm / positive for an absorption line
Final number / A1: 0.50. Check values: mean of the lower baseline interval 47.4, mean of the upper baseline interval 44.5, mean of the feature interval 42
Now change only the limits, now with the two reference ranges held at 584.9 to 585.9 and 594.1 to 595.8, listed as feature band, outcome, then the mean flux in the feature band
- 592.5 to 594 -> 0.041 nm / 43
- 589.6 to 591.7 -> 0.099 nm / 41.9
